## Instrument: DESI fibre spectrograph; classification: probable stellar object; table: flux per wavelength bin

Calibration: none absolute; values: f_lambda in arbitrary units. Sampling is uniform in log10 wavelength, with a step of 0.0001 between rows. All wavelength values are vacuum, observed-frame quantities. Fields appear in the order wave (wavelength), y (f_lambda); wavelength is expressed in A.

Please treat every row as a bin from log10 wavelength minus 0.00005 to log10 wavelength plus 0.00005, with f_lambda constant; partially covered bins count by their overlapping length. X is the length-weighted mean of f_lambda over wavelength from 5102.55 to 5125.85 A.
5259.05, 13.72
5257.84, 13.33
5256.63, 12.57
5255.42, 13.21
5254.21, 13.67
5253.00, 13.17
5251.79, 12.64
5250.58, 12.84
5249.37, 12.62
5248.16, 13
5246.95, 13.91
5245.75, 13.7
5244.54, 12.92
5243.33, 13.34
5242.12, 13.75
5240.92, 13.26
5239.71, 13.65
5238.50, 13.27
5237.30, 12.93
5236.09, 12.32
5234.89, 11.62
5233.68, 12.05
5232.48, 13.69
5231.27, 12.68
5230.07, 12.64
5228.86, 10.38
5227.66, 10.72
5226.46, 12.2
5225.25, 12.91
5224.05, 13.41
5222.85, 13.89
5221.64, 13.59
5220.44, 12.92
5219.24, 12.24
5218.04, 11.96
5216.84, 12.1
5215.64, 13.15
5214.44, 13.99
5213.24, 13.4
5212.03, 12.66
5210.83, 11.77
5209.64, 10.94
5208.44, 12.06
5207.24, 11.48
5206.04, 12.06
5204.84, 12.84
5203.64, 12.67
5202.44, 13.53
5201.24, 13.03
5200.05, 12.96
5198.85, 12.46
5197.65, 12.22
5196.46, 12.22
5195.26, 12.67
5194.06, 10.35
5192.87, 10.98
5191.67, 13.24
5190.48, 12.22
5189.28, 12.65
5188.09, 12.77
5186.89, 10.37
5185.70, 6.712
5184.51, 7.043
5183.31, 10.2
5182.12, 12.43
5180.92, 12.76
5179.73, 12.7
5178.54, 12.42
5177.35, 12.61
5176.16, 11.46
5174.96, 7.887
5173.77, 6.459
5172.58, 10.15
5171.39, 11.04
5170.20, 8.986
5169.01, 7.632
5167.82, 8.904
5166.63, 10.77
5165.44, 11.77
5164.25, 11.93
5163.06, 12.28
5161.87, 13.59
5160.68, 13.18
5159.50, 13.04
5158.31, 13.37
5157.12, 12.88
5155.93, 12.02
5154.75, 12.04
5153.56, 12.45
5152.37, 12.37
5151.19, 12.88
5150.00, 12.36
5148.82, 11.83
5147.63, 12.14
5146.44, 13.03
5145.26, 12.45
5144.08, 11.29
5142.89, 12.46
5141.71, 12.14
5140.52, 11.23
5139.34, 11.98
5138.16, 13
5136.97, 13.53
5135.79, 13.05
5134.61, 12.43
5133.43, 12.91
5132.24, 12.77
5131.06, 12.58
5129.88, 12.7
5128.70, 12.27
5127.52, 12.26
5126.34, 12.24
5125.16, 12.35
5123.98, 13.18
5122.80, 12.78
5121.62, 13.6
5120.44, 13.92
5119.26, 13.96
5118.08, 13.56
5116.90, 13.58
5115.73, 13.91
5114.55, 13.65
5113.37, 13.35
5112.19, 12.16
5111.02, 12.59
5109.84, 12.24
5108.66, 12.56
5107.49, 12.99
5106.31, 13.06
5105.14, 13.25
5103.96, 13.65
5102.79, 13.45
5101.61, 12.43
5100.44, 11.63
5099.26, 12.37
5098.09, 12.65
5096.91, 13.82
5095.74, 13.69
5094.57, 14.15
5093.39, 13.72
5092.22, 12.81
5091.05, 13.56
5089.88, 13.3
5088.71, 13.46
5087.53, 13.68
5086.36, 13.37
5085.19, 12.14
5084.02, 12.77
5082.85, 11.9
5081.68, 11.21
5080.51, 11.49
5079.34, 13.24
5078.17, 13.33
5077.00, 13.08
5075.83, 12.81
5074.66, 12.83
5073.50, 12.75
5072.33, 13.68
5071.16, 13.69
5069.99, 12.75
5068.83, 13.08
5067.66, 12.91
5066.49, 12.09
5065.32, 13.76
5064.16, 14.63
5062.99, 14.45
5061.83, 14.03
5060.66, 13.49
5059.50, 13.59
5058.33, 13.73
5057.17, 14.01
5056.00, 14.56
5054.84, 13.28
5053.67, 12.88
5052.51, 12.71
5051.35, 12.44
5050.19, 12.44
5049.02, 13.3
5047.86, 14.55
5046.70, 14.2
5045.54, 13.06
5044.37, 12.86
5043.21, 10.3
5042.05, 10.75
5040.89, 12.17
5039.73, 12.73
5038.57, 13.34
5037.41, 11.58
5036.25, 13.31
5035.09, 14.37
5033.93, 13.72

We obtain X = 13.2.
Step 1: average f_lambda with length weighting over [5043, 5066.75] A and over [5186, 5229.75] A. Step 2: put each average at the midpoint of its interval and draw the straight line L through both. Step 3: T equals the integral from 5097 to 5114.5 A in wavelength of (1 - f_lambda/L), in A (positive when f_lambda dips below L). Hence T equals 0.3 A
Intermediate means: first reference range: 13.4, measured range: 12.8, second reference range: 12.3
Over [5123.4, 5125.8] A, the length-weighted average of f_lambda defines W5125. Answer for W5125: 12.8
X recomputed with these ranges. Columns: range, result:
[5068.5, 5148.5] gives 12.9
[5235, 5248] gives 13.2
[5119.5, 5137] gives 12.8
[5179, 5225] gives 12.1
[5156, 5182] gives 11.3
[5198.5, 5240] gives 12.6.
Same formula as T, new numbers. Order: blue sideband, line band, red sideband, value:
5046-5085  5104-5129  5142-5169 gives -0.9 A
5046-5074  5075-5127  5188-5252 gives 0.9 A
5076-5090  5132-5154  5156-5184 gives -1.4 A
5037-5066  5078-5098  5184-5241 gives -0.1 A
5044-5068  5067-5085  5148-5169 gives 0.6 A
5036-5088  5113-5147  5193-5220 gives -0.3 A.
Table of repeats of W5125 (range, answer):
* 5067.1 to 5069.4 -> 13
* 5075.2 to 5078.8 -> 13.1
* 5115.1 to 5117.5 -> 13.8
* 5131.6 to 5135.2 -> 12.7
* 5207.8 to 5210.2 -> 11.5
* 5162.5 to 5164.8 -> 12.1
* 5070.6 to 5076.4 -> 13.2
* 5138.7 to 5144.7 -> 11.8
